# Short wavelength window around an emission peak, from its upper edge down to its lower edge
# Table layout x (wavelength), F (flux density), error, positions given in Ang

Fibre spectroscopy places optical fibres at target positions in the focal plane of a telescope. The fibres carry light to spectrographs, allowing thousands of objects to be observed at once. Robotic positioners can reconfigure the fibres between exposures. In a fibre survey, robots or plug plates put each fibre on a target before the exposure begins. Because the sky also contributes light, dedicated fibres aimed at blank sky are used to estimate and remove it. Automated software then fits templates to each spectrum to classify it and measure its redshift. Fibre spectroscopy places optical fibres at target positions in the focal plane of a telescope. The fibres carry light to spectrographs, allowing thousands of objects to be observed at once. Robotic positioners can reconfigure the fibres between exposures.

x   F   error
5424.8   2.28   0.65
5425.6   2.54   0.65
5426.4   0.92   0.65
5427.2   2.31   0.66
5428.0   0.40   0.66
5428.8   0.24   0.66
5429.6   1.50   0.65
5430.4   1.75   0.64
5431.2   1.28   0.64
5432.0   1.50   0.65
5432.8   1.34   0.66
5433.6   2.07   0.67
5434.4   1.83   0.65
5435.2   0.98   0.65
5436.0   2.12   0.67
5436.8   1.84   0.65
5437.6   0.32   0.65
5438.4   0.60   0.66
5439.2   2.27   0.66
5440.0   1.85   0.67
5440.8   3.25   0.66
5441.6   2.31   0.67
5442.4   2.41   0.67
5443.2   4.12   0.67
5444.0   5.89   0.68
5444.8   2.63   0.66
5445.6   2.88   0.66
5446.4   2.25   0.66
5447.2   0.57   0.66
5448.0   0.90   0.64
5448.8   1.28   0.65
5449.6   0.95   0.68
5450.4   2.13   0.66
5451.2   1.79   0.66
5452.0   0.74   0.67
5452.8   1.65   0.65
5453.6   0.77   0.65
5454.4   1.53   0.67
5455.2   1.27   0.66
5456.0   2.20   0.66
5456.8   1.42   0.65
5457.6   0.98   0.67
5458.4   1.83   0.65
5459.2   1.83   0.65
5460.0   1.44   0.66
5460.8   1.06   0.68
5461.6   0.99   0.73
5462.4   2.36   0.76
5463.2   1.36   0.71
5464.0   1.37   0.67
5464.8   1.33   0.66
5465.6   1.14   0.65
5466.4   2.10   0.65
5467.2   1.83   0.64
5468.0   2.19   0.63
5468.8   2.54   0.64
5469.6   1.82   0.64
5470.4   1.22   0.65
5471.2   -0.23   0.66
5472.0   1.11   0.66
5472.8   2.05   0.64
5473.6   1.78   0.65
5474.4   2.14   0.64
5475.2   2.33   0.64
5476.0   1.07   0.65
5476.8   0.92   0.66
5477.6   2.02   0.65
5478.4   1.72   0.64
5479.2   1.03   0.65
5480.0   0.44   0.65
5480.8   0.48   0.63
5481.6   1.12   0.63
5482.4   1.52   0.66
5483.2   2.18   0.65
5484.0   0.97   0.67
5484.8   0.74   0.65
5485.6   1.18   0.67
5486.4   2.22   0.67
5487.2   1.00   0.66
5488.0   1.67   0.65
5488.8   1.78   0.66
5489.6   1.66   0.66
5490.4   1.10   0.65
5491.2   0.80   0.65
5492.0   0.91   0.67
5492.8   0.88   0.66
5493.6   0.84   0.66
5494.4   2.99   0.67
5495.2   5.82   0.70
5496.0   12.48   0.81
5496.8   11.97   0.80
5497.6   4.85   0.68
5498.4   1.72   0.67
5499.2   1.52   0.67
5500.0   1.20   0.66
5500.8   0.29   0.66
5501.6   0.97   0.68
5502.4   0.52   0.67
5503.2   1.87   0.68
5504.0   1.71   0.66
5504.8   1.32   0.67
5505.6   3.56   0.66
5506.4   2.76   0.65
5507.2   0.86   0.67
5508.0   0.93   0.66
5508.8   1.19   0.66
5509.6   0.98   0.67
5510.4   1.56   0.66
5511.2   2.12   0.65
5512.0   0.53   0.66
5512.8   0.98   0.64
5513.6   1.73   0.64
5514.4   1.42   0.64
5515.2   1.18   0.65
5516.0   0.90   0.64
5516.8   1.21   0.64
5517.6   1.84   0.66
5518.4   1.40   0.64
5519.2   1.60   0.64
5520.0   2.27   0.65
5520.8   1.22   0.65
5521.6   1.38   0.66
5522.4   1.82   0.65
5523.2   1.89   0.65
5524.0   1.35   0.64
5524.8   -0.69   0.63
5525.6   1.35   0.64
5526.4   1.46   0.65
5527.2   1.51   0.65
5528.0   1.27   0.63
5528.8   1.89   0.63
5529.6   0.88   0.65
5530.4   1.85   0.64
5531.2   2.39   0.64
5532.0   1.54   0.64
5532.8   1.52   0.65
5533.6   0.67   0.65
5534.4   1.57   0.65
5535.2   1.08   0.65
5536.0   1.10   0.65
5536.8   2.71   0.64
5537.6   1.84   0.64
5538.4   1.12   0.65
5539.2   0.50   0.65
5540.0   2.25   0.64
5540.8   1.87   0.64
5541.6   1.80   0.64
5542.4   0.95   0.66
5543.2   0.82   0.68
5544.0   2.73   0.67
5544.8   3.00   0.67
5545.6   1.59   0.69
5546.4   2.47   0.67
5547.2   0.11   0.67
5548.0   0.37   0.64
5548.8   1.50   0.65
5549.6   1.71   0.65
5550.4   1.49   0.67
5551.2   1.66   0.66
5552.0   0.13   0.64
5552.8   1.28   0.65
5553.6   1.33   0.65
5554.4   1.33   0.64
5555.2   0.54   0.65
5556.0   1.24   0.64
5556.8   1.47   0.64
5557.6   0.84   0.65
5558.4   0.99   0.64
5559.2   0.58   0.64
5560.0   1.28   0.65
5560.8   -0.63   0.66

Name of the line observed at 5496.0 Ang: [O III] 5007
